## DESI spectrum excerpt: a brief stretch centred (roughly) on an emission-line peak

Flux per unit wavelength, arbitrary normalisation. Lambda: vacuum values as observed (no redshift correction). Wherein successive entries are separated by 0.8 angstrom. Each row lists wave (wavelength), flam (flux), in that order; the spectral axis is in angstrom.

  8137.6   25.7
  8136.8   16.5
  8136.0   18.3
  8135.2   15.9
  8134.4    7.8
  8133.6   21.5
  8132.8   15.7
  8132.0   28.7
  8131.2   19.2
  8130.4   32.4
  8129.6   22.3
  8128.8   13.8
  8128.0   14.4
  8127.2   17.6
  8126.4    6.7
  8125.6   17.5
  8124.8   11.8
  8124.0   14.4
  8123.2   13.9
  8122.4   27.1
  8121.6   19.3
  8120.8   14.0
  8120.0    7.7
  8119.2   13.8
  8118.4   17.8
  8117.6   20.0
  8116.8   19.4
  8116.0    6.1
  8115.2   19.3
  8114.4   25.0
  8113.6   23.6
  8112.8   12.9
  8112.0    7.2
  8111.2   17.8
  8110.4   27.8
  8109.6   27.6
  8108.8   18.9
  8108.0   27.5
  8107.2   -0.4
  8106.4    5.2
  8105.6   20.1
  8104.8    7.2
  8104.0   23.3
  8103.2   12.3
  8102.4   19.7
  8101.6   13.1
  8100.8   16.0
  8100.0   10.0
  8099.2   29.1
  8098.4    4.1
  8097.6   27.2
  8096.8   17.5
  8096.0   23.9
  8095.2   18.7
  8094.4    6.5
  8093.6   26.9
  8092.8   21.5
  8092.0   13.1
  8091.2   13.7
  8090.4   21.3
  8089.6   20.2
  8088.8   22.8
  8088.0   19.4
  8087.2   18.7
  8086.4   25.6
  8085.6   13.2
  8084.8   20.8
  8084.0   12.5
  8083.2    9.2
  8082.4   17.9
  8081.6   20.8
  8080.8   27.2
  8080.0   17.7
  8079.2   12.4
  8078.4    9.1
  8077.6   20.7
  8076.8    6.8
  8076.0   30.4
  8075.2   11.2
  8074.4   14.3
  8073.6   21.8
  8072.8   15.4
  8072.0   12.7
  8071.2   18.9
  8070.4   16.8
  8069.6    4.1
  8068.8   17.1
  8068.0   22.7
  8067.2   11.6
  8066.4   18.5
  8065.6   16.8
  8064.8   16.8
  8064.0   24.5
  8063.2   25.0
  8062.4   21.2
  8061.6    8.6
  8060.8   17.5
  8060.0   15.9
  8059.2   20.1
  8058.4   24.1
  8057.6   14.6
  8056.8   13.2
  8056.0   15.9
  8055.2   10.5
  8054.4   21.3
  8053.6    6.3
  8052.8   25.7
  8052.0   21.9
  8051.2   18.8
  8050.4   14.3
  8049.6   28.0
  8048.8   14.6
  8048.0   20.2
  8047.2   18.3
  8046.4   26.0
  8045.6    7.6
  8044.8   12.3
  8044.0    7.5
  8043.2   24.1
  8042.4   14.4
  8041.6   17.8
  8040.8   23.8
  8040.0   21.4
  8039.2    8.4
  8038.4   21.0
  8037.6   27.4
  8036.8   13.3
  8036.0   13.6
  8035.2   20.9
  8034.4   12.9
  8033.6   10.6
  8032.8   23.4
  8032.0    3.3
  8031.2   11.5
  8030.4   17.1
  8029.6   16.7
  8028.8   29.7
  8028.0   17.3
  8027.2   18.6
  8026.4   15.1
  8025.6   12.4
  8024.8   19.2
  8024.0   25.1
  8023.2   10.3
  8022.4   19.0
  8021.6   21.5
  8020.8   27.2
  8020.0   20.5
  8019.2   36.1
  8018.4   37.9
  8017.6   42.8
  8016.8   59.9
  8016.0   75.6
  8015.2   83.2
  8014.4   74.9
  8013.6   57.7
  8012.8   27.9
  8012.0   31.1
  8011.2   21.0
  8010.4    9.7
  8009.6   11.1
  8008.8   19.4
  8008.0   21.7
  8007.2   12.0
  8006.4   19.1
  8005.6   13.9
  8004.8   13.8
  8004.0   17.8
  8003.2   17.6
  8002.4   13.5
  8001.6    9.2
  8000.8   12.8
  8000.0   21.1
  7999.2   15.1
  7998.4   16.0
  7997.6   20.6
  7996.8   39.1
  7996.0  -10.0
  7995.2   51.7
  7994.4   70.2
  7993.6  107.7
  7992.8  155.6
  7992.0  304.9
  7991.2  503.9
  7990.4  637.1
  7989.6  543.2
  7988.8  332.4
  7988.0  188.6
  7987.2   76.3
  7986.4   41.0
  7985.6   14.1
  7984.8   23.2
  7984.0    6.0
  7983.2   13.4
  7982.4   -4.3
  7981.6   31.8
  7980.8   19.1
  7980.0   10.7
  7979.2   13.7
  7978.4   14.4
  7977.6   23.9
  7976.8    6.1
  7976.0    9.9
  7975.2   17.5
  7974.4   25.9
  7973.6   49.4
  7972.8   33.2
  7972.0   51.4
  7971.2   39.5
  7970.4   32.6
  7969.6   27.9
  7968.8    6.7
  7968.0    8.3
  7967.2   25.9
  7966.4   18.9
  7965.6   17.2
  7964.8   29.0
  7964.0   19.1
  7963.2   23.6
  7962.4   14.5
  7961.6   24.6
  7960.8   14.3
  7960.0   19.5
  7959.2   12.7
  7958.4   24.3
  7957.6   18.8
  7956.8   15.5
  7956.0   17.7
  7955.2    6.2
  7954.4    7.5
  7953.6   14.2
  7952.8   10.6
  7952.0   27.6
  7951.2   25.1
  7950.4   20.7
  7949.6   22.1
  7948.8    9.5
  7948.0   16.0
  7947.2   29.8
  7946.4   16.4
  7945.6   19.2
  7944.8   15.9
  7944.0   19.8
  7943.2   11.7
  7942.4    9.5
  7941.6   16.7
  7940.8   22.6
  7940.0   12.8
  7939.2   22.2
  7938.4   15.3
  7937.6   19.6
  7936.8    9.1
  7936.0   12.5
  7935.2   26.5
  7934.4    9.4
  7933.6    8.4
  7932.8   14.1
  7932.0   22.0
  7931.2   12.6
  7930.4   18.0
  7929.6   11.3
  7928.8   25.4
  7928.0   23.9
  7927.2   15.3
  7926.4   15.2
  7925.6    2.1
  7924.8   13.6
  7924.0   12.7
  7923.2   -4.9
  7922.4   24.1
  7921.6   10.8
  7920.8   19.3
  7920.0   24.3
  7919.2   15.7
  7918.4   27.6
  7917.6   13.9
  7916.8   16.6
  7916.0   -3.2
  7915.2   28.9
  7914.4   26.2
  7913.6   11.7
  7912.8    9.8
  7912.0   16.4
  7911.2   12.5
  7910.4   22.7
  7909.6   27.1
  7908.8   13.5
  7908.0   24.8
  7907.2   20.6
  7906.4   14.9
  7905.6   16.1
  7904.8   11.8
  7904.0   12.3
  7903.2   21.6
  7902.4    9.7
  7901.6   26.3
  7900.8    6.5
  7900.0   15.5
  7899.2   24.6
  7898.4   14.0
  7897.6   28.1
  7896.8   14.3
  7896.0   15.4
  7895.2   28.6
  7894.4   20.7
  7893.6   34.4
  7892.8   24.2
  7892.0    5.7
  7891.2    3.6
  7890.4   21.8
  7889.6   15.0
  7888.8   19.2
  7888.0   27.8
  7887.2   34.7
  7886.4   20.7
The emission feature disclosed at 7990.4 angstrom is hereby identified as H-alpha 6563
